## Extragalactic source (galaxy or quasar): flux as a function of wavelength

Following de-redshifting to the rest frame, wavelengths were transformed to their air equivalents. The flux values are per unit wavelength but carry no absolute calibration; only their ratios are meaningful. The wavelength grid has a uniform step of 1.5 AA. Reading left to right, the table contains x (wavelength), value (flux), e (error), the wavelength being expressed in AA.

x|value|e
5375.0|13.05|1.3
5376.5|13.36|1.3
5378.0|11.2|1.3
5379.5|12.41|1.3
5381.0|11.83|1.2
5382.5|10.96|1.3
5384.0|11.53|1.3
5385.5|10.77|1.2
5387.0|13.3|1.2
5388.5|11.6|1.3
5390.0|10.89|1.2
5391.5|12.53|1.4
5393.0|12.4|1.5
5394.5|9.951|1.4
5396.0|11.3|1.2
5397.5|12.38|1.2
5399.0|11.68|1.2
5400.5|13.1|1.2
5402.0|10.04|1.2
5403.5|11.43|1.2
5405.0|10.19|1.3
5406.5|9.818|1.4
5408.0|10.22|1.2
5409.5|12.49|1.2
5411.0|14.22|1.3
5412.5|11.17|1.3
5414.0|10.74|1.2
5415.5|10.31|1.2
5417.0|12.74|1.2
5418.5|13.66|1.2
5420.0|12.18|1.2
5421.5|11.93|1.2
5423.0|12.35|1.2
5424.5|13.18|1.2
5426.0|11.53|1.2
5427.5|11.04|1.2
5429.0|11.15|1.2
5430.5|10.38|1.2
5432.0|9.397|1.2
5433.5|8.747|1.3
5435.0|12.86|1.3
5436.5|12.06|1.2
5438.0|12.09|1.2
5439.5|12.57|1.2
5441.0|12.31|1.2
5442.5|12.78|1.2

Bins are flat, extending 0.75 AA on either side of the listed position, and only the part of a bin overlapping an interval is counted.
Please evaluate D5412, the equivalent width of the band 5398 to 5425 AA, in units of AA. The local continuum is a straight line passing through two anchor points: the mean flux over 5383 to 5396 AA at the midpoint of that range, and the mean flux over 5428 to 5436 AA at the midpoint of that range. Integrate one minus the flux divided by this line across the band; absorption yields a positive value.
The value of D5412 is -1.7 AA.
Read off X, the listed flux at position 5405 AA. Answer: 10.19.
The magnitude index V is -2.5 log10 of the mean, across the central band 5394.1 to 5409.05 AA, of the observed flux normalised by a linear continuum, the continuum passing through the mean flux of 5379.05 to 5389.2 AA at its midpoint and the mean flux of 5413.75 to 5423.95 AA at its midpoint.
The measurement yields 0.08 mag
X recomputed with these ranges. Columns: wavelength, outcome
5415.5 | 10.31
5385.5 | 10.77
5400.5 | 13.1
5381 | 11.83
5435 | 12.86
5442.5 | 12.78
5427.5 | 11.04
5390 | 10.89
